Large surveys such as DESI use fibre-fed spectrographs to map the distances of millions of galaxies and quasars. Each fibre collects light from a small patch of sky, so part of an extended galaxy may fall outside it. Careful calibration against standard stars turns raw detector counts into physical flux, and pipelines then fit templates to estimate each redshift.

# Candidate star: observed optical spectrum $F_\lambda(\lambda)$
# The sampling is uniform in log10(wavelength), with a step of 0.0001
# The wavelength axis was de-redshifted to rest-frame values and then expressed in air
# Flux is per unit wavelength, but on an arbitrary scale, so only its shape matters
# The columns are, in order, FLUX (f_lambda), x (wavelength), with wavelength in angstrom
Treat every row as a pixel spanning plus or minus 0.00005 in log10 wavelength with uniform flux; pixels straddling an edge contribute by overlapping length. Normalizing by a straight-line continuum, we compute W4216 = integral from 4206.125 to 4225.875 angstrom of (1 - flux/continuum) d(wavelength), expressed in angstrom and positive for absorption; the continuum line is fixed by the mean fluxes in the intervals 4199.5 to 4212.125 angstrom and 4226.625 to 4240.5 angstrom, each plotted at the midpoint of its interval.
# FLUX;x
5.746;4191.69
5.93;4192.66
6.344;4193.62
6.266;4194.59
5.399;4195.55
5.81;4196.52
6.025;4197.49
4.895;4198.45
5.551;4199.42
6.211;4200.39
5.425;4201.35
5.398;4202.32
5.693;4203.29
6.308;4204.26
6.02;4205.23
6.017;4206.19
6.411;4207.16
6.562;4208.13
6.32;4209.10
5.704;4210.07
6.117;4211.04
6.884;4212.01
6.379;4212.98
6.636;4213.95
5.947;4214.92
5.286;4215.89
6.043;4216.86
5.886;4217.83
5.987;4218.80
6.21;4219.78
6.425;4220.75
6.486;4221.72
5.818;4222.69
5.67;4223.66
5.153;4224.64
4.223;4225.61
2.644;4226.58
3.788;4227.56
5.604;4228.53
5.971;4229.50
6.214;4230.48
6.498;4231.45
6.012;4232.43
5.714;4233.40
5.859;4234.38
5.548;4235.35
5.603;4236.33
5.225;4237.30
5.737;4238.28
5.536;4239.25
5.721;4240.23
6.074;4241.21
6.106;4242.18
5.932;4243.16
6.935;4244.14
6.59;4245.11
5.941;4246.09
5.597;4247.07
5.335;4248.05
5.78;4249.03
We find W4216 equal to -0.6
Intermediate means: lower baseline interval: 6.04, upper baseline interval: 5.55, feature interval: 6.03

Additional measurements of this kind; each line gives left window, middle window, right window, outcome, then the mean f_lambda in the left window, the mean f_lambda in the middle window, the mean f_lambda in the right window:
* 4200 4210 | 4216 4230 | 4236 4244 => 1.2 angstrom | 6.02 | 5.42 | 5.8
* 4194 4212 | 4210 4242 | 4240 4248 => 1.6 angstrom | 5.92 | 5.72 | 6.08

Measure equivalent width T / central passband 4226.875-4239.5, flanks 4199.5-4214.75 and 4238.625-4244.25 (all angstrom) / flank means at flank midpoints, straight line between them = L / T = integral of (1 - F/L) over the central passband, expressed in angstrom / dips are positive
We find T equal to 0.9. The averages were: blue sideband 6.12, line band 5.6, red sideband 5.98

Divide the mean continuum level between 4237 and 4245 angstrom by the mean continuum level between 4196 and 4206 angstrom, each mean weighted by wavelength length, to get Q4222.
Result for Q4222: 1.0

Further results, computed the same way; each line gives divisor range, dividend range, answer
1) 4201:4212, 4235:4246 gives 0.98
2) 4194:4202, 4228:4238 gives 1.02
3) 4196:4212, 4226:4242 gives 0.93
